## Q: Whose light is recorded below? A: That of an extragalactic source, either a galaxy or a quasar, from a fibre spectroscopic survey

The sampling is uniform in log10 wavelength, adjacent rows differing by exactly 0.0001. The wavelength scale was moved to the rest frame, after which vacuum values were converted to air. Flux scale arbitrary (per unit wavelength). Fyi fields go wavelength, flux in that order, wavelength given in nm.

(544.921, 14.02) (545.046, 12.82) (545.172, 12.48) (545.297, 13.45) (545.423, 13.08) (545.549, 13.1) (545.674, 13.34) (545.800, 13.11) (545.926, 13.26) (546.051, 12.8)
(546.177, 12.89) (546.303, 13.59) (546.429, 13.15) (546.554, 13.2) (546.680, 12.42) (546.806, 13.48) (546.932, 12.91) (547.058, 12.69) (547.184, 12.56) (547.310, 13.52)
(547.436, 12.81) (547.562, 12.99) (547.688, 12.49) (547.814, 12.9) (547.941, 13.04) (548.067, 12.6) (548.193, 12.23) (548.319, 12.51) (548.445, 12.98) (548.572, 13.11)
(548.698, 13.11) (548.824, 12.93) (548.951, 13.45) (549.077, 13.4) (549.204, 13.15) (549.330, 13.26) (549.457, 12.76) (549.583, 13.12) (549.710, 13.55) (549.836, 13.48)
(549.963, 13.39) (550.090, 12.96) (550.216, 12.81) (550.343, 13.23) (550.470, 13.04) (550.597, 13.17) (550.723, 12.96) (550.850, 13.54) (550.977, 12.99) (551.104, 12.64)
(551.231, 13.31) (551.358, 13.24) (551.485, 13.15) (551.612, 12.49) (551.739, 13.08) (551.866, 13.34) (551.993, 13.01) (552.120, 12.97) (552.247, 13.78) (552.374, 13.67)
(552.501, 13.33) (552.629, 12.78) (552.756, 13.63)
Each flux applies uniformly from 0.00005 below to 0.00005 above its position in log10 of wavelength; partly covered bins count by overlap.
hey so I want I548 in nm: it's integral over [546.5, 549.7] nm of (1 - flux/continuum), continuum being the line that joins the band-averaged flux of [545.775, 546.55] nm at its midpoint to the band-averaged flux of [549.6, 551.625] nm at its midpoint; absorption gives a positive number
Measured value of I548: 0.05 nm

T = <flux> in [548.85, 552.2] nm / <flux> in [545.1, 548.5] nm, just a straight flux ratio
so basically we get 1.01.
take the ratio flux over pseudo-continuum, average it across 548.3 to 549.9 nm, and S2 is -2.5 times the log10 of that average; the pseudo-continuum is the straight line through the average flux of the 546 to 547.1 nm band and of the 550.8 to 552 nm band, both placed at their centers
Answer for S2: -0.01 mag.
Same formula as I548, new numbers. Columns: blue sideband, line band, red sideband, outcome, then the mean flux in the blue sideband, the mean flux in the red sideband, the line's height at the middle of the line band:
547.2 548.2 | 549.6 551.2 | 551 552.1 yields -0.02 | 12.8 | 13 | 13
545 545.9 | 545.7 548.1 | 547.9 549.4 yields 0.01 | 13.1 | 13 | 13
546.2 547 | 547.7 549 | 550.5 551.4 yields 0.02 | 13.1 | 13.1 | 13.1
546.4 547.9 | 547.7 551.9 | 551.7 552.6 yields 0.02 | 12.9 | 13.3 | 13.1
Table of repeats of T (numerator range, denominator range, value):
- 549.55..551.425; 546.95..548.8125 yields 1.03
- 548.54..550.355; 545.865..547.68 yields 1.01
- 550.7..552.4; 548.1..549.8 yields 1.01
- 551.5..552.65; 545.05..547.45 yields 1.01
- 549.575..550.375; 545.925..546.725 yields 1.01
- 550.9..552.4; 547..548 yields 1.02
